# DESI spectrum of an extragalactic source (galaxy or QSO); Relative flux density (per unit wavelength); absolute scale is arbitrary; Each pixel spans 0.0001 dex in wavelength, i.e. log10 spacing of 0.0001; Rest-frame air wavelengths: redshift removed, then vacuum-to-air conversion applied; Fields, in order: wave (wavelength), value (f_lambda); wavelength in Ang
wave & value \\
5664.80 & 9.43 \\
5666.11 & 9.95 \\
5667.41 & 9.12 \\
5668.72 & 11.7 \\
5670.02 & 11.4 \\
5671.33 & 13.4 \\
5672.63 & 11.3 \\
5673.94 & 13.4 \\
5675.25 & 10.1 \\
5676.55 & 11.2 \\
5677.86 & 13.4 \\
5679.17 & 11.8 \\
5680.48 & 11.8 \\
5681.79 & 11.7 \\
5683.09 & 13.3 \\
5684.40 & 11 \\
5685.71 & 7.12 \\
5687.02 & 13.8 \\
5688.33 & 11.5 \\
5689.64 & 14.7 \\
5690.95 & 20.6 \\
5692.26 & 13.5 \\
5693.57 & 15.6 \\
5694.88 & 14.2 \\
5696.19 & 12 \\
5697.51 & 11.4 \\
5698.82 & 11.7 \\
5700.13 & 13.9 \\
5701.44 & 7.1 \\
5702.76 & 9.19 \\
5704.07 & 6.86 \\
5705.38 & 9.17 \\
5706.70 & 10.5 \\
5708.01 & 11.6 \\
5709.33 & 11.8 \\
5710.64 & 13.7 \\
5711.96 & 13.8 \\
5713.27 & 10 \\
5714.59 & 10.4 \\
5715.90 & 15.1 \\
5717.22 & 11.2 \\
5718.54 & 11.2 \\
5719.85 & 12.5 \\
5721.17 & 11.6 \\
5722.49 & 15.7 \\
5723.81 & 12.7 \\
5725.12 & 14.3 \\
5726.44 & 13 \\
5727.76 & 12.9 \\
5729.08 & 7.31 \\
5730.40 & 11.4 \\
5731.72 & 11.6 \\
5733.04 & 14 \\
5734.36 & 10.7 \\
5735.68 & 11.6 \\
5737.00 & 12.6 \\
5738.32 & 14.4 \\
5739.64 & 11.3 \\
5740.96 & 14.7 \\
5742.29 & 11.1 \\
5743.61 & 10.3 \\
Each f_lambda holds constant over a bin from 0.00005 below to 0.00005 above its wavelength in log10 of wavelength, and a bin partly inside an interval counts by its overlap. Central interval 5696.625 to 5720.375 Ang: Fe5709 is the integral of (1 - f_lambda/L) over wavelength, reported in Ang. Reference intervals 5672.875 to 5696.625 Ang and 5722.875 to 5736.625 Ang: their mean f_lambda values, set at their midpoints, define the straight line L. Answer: 2.3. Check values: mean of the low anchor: 12.8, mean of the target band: 11.2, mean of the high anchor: 12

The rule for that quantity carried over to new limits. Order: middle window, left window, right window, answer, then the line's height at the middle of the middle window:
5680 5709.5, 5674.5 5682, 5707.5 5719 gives -0.1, 11.9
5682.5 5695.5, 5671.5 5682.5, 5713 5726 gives -1.5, 12.1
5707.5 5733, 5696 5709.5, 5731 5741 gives -1.8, 11.5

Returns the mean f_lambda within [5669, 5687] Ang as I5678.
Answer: 11.7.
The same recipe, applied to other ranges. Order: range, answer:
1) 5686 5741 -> 12.2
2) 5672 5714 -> 12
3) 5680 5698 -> 13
